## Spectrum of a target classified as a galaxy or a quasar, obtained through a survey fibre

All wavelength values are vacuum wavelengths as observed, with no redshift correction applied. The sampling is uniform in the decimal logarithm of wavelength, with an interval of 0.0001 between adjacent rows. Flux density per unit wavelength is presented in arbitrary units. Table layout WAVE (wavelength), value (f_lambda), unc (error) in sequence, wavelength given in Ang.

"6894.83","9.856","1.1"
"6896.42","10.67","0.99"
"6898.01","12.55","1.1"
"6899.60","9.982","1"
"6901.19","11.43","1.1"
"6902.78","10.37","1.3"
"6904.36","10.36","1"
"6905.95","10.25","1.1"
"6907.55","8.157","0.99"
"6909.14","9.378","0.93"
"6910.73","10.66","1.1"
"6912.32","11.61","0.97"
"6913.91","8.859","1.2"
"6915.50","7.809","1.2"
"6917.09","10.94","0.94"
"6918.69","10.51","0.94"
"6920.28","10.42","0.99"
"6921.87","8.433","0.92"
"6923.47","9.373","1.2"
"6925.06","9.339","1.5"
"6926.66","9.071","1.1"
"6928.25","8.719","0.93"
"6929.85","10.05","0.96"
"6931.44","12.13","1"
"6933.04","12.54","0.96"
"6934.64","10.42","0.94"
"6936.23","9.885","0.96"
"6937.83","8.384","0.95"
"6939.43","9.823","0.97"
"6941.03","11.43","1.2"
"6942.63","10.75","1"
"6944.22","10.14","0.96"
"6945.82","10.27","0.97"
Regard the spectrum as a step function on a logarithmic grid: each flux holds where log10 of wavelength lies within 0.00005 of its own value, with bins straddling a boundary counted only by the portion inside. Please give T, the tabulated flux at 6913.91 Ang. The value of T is 8.859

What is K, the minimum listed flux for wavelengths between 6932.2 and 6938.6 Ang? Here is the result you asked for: 8.384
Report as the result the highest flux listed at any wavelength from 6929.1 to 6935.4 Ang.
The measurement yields 12.54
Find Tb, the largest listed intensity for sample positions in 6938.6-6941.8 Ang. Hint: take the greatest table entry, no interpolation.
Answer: 11.43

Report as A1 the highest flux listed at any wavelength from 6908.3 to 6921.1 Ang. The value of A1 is 11.61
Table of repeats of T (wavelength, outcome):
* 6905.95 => 10.25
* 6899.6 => 9.982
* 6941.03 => 11.43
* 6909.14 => 9.378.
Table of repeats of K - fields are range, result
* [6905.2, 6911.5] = 8.157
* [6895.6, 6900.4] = 9.982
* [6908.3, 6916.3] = 7.809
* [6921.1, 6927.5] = 8.433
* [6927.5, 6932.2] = 8.719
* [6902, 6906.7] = 10.25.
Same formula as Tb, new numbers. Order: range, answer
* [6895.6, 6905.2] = 12.55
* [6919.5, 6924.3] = 10.42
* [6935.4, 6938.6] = 9.885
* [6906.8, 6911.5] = 10.66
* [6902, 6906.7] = 10.37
